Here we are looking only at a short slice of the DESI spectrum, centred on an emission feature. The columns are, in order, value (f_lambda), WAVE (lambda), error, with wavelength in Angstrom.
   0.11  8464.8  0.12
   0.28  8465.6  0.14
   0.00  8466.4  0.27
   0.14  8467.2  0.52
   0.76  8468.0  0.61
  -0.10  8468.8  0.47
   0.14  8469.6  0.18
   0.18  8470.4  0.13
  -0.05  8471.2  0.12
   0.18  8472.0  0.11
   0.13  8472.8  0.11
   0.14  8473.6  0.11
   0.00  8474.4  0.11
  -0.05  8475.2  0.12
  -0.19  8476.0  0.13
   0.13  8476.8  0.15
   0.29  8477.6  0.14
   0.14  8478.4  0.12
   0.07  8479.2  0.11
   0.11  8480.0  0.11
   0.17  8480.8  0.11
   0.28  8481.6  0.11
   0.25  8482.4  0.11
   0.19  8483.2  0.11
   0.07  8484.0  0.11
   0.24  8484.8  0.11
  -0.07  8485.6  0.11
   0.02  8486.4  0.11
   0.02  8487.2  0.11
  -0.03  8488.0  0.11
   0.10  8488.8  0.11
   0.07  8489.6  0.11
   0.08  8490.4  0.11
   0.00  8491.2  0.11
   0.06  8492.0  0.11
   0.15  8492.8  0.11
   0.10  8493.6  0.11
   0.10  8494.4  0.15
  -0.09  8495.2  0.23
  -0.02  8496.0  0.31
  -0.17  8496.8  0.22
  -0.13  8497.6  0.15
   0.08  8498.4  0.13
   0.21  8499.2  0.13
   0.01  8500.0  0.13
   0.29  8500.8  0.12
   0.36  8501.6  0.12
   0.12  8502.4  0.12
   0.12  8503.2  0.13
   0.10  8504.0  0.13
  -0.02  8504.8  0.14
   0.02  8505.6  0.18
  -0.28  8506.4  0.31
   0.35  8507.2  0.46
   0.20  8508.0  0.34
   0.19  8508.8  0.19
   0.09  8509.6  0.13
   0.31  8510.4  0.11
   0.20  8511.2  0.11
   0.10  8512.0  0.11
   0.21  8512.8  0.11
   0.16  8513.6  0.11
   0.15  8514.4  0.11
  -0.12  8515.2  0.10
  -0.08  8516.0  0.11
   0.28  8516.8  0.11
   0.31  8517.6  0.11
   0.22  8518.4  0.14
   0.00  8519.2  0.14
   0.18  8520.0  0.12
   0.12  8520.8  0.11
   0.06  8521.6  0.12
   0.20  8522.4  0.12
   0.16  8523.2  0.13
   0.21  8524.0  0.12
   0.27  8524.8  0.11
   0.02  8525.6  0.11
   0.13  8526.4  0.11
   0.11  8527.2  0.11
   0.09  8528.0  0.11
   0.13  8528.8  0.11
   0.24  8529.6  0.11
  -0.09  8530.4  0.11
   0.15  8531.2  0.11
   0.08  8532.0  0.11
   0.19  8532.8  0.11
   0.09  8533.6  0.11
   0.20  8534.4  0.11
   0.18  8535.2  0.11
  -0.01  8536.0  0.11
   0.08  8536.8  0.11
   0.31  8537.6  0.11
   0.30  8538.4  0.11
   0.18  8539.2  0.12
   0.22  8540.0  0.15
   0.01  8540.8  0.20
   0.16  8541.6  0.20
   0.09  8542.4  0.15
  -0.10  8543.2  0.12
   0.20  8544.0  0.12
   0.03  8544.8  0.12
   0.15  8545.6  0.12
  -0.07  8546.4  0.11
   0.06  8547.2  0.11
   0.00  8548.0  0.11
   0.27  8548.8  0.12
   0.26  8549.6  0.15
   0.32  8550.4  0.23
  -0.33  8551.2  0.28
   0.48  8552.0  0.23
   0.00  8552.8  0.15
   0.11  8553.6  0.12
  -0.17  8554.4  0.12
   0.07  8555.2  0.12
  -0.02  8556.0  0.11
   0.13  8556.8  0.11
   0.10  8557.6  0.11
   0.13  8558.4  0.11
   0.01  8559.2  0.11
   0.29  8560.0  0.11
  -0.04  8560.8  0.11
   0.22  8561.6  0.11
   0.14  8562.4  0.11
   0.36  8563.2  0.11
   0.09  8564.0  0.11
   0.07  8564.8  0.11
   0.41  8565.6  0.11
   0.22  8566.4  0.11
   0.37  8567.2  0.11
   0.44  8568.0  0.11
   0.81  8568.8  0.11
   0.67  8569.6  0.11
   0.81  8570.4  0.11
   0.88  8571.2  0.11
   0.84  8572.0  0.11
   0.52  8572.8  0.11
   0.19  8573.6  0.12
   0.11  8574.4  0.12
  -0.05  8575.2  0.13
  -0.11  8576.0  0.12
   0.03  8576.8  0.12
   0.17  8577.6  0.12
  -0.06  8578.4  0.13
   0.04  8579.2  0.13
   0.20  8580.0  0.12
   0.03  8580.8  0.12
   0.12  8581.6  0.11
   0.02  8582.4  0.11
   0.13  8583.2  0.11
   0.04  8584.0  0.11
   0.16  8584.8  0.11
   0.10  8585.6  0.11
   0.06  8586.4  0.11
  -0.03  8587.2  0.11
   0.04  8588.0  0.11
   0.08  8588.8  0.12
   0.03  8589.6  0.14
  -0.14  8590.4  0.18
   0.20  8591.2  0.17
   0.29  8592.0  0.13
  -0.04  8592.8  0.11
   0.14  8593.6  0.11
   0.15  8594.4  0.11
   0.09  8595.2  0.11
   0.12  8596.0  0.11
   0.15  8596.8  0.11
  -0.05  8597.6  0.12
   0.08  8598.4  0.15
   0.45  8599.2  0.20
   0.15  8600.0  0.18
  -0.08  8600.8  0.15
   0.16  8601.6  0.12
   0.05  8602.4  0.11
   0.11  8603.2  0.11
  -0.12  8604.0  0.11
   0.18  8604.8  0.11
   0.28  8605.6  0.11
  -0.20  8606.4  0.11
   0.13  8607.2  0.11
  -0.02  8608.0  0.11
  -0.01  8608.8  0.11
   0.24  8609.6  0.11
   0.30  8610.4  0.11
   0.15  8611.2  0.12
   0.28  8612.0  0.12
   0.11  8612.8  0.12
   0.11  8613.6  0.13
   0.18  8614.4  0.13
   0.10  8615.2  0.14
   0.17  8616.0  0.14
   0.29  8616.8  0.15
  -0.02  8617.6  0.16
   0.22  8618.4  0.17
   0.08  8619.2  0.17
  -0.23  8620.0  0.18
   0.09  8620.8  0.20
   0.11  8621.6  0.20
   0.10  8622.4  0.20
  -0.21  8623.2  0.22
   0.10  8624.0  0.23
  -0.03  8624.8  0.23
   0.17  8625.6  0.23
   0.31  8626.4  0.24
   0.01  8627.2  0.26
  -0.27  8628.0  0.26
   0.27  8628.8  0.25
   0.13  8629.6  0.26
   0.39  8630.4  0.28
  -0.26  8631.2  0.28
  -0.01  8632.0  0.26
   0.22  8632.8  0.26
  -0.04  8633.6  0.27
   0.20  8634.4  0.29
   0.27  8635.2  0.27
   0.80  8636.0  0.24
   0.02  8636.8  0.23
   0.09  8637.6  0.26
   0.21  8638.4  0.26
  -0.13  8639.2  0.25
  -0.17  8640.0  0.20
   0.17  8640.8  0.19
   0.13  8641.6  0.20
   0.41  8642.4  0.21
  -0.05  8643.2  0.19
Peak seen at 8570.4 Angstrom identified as H-gamma 4340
